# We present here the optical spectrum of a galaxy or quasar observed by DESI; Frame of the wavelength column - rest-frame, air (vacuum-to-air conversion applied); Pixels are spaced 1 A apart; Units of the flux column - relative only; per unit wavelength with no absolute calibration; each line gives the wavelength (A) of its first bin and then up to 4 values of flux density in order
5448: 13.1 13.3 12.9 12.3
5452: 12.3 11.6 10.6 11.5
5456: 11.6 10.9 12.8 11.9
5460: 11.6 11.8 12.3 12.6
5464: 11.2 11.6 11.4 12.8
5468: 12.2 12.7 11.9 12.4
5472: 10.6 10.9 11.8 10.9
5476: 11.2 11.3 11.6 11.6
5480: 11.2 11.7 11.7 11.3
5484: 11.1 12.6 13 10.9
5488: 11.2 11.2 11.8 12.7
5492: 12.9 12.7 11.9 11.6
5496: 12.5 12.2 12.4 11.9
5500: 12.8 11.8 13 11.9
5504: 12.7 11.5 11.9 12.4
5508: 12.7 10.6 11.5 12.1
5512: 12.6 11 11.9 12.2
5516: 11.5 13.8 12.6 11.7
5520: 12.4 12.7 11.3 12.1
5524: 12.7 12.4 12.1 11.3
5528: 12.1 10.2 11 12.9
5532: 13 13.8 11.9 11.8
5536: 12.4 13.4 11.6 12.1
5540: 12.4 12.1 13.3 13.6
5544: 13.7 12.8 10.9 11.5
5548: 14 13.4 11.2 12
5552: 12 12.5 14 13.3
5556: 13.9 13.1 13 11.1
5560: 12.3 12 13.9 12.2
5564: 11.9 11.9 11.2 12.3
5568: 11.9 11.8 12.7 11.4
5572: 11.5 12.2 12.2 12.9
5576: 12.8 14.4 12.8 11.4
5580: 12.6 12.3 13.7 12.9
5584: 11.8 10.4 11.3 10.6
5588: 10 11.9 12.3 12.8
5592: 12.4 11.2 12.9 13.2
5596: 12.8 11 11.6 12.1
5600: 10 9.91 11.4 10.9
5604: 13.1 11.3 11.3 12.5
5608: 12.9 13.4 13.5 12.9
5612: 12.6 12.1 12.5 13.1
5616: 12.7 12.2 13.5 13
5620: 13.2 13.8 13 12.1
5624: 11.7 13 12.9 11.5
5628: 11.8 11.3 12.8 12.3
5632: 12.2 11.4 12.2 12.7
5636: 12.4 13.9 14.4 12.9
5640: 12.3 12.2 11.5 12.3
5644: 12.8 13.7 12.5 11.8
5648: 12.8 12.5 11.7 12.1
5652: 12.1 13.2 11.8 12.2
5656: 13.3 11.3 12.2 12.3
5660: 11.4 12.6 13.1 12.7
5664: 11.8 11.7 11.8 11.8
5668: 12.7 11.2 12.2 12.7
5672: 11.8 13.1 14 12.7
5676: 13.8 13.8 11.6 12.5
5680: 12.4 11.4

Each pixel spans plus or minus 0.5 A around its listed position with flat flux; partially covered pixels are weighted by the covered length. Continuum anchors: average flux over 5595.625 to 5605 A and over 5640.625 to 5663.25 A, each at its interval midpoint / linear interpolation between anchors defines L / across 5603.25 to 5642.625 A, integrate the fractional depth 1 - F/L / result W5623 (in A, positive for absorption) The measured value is -2.5 A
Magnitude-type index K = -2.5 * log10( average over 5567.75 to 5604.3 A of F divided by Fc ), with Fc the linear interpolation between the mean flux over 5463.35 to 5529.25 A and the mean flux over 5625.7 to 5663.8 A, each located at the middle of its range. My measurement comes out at 0.02 mag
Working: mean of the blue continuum 11.9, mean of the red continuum 12.4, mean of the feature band 12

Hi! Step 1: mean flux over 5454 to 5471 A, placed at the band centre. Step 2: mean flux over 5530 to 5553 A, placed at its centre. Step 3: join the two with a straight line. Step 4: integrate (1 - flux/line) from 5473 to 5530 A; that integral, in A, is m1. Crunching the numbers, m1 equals 1.30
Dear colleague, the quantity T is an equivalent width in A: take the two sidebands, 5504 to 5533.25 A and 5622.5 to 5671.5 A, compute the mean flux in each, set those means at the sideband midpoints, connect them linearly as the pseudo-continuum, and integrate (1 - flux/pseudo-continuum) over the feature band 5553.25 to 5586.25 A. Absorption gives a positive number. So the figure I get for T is -0.6 A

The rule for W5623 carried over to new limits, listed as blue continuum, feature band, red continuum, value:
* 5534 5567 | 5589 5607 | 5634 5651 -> 1.1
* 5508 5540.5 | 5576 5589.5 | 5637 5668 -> 0.2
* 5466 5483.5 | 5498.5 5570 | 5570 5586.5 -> -1.6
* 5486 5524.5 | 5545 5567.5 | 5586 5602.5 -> -1.2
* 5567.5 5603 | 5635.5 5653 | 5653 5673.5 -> -0.7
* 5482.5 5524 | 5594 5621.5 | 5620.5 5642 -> 0.2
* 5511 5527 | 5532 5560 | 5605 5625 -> -0.7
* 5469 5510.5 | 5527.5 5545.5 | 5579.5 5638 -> -0.7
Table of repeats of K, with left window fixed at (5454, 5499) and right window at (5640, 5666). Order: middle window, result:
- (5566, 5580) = -0.02 mag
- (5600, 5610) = 0.03 mag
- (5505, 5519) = -0.01 mag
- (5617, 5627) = -0.05 mag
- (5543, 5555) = -0.05 mag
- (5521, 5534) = -0.01 mag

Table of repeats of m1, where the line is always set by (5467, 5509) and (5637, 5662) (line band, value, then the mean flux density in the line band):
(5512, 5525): -0.2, 12.2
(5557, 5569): 0.0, 12.2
